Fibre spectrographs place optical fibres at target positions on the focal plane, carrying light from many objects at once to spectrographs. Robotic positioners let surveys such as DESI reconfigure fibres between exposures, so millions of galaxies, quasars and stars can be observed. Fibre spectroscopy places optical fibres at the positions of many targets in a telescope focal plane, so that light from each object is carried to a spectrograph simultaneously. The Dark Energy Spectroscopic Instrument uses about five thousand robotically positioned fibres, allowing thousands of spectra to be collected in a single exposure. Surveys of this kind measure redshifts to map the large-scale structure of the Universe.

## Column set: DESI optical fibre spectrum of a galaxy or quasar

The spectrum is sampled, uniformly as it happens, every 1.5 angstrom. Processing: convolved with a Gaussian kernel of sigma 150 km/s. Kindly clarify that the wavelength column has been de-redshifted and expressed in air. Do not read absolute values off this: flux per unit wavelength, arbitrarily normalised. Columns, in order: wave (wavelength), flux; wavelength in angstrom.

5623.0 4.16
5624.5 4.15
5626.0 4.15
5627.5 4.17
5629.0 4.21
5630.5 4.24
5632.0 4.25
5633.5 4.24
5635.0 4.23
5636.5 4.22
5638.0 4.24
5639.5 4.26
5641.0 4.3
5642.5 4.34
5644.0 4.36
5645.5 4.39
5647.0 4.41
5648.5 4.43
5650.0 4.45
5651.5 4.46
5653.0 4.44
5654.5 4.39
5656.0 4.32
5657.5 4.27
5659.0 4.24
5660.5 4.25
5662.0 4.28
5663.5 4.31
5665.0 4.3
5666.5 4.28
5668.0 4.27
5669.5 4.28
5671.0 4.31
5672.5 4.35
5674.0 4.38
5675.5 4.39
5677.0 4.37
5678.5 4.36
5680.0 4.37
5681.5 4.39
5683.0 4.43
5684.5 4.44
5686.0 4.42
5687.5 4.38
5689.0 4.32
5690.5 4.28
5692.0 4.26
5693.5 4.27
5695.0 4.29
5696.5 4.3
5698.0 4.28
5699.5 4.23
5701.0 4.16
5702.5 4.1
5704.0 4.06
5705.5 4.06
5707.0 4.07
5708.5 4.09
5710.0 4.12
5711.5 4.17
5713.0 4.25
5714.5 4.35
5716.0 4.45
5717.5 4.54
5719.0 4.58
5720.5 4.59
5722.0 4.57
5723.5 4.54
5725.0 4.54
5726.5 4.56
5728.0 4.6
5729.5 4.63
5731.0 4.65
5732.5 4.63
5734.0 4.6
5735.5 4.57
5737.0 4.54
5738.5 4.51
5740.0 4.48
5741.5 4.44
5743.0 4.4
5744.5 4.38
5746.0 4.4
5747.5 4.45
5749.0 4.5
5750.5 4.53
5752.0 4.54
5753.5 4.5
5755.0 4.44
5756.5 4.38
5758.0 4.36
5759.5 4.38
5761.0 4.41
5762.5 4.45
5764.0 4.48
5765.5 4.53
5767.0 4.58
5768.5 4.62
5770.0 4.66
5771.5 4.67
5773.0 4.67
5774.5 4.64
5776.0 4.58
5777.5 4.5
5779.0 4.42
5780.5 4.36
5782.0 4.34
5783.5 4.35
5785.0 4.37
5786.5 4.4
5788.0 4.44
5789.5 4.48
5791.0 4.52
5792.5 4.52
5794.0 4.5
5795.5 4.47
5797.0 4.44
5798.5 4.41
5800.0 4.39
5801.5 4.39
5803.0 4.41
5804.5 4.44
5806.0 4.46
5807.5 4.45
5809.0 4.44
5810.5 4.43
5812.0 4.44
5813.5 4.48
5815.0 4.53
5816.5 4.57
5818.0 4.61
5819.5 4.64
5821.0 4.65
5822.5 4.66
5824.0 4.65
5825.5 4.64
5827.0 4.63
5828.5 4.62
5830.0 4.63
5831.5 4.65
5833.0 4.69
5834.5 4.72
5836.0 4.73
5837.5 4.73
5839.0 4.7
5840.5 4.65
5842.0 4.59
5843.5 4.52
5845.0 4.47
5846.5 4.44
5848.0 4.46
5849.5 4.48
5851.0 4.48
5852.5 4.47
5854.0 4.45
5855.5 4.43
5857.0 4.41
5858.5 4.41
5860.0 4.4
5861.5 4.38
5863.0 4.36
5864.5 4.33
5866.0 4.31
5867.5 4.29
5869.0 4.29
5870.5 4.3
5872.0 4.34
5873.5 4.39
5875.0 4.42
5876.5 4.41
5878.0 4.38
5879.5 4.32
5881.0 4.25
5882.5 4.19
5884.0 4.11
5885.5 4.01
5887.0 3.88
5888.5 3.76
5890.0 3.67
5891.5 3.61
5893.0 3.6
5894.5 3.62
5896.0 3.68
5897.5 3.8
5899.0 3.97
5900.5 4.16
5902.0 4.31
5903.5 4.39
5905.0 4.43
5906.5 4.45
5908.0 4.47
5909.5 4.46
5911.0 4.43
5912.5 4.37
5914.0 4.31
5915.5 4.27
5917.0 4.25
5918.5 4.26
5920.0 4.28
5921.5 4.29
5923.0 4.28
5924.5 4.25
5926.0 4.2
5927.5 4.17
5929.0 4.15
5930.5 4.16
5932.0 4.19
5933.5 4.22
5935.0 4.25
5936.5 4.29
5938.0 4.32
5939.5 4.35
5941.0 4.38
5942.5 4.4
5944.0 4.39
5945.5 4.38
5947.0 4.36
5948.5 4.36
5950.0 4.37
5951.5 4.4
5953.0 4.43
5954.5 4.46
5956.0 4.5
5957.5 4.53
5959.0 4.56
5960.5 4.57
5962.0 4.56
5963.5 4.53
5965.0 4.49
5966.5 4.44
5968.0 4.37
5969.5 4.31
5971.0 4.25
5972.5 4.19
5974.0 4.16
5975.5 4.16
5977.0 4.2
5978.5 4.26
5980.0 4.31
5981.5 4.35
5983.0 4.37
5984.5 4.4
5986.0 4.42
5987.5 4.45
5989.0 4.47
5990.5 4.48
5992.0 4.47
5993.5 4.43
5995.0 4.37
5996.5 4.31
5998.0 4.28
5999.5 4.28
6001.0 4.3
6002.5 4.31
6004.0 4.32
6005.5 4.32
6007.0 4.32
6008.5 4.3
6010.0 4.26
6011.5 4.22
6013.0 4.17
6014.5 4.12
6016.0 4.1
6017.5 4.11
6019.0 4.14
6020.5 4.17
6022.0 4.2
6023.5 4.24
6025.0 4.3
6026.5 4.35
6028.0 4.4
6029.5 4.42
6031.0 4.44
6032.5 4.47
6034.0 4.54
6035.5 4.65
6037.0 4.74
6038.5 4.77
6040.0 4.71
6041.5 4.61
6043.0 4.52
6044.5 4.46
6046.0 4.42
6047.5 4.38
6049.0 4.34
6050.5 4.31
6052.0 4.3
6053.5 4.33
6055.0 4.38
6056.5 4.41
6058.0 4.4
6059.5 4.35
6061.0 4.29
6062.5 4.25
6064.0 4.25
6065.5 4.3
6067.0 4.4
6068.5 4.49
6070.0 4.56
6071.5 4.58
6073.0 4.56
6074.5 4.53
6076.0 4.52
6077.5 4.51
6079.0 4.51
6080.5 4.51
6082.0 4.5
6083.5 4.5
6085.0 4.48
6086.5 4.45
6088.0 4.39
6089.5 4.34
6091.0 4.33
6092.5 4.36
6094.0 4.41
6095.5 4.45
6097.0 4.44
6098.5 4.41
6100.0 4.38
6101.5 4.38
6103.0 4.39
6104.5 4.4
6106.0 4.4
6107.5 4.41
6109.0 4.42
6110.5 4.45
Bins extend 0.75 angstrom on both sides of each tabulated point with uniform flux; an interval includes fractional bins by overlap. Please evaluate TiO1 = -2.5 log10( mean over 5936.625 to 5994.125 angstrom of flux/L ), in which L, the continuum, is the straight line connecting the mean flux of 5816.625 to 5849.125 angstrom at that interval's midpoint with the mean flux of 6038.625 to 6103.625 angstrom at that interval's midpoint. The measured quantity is 0.031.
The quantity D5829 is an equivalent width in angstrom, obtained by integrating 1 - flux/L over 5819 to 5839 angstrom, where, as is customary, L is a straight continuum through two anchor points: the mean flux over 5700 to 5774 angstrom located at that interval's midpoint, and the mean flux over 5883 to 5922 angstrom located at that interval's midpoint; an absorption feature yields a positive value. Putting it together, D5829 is -1.9 angstrom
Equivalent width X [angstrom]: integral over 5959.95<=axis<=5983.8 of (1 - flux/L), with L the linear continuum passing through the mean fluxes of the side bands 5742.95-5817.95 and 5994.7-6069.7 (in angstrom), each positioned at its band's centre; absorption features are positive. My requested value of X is 0.2 angstrom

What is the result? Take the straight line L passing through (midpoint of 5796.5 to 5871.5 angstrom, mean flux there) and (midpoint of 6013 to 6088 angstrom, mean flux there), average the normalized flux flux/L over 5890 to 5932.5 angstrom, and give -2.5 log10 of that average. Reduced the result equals 0.077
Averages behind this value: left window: 4.5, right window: 4.41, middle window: 4.16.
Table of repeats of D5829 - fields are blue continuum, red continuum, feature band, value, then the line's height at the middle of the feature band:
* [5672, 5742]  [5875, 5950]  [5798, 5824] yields -1.28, 4.29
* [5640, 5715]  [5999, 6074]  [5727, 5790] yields -2.64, 4.32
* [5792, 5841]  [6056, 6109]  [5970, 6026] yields 2.28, 4.47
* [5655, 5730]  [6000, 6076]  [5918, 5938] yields 0.60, 4.36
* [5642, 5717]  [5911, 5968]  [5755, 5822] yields -2.47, 4.32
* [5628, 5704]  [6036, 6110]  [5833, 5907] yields 1.48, 4.38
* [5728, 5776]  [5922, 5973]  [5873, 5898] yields 2.29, 4.41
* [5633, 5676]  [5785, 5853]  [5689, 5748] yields 0.31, 4.41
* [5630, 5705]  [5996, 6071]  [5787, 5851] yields -3.09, 4.33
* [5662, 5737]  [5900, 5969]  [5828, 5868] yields -1.39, 4.36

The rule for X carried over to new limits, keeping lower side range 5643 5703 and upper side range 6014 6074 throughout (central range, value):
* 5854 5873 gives 0.0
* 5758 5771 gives -0.5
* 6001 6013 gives 0.3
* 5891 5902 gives 1.4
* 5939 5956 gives -0.1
